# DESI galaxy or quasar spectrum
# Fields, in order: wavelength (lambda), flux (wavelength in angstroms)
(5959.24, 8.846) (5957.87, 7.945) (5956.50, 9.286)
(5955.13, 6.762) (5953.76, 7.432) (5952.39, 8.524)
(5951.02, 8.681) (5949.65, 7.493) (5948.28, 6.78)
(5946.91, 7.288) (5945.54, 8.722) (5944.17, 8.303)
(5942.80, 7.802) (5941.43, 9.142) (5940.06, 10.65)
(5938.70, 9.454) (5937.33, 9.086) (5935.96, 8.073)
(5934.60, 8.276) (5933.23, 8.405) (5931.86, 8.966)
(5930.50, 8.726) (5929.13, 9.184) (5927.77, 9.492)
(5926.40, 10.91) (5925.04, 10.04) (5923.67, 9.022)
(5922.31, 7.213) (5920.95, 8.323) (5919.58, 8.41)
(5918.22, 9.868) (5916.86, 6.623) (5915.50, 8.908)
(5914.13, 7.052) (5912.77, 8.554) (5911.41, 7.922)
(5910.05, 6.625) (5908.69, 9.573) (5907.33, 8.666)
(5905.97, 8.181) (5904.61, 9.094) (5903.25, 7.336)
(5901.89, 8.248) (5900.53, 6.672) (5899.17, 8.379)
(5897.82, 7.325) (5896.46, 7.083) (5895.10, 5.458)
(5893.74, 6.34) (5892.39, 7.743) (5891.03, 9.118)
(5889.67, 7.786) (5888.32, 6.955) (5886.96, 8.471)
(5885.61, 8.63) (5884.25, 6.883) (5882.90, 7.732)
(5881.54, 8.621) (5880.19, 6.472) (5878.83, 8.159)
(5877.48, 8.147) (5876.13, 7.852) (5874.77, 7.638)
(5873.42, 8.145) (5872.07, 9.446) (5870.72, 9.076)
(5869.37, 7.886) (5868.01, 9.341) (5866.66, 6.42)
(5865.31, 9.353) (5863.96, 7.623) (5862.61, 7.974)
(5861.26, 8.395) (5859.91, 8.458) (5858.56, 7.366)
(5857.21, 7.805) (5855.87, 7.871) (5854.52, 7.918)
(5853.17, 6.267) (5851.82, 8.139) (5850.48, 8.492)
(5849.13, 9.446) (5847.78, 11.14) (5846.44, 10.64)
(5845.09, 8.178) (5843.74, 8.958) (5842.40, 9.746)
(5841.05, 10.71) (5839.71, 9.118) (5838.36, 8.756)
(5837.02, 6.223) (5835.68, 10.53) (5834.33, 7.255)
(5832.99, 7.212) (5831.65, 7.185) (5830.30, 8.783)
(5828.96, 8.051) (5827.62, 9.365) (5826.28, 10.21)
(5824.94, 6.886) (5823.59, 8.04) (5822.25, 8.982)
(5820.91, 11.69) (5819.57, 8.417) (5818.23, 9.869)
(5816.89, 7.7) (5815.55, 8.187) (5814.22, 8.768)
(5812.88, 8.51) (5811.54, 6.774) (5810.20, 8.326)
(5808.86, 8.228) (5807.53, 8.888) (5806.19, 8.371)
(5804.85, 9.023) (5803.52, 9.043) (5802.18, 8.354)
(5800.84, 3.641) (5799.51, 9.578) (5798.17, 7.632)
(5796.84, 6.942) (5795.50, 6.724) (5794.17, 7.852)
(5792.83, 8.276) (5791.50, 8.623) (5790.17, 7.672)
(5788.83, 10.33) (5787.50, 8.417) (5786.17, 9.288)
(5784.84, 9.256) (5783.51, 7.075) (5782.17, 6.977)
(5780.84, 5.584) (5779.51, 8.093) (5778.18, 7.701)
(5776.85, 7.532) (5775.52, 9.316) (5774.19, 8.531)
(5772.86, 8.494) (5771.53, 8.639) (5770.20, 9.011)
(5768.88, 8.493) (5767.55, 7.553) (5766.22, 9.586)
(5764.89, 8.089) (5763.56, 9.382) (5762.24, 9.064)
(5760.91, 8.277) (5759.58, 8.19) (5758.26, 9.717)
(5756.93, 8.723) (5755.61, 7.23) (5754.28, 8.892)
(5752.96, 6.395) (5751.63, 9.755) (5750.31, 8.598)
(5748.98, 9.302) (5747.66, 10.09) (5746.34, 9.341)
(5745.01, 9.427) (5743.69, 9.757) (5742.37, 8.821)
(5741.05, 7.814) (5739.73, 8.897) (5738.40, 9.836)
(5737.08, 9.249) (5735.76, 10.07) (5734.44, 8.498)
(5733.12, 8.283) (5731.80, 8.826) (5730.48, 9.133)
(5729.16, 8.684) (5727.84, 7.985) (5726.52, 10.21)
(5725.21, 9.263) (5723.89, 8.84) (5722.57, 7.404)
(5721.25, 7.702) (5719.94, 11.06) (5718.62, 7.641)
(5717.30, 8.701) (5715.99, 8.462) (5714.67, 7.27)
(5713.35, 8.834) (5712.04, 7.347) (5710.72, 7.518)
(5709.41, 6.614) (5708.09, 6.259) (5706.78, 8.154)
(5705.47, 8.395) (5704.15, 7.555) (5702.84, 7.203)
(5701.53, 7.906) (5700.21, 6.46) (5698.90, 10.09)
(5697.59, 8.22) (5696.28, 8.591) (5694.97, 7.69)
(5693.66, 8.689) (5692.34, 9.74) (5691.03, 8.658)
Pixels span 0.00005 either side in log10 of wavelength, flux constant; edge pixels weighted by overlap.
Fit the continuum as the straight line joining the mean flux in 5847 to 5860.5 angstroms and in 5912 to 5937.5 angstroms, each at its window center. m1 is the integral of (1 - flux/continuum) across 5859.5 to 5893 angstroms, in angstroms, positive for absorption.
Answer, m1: 1.3 angstroms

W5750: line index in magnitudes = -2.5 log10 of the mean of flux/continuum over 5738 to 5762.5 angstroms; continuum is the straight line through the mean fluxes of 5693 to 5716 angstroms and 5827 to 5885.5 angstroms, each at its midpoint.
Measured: -0.11 mag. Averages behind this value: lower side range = 7.83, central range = 8.83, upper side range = 8.34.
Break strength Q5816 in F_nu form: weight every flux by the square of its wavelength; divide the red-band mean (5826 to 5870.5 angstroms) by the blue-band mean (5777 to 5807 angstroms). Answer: 1.1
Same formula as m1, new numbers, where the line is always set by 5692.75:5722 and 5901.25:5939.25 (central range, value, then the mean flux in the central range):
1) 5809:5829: -0.83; 8.66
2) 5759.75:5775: -0.85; 8.64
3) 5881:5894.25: 1.02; 7.84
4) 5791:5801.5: 1.10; 7.39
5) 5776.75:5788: 0.62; 7.77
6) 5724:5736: -1.28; 8.95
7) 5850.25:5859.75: 0.80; 7.7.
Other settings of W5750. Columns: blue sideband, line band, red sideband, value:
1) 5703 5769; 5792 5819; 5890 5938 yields 0.054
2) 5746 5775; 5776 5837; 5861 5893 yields 0.032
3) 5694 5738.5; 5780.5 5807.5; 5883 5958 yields 0.041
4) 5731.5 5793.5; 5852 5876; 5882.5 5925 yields 0.007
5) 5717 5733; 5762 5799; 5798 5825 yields 0.039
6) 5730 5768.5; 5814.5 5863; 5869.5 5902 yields -0.062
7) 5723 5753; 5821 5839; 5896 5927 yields 0.033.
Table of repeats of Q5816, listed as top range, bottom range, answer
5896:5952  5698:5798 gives 1.06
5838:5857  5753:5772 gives 1.07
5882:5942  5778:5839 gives 1.05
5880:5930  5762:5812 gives 1.03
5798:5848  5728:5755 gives 0.99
